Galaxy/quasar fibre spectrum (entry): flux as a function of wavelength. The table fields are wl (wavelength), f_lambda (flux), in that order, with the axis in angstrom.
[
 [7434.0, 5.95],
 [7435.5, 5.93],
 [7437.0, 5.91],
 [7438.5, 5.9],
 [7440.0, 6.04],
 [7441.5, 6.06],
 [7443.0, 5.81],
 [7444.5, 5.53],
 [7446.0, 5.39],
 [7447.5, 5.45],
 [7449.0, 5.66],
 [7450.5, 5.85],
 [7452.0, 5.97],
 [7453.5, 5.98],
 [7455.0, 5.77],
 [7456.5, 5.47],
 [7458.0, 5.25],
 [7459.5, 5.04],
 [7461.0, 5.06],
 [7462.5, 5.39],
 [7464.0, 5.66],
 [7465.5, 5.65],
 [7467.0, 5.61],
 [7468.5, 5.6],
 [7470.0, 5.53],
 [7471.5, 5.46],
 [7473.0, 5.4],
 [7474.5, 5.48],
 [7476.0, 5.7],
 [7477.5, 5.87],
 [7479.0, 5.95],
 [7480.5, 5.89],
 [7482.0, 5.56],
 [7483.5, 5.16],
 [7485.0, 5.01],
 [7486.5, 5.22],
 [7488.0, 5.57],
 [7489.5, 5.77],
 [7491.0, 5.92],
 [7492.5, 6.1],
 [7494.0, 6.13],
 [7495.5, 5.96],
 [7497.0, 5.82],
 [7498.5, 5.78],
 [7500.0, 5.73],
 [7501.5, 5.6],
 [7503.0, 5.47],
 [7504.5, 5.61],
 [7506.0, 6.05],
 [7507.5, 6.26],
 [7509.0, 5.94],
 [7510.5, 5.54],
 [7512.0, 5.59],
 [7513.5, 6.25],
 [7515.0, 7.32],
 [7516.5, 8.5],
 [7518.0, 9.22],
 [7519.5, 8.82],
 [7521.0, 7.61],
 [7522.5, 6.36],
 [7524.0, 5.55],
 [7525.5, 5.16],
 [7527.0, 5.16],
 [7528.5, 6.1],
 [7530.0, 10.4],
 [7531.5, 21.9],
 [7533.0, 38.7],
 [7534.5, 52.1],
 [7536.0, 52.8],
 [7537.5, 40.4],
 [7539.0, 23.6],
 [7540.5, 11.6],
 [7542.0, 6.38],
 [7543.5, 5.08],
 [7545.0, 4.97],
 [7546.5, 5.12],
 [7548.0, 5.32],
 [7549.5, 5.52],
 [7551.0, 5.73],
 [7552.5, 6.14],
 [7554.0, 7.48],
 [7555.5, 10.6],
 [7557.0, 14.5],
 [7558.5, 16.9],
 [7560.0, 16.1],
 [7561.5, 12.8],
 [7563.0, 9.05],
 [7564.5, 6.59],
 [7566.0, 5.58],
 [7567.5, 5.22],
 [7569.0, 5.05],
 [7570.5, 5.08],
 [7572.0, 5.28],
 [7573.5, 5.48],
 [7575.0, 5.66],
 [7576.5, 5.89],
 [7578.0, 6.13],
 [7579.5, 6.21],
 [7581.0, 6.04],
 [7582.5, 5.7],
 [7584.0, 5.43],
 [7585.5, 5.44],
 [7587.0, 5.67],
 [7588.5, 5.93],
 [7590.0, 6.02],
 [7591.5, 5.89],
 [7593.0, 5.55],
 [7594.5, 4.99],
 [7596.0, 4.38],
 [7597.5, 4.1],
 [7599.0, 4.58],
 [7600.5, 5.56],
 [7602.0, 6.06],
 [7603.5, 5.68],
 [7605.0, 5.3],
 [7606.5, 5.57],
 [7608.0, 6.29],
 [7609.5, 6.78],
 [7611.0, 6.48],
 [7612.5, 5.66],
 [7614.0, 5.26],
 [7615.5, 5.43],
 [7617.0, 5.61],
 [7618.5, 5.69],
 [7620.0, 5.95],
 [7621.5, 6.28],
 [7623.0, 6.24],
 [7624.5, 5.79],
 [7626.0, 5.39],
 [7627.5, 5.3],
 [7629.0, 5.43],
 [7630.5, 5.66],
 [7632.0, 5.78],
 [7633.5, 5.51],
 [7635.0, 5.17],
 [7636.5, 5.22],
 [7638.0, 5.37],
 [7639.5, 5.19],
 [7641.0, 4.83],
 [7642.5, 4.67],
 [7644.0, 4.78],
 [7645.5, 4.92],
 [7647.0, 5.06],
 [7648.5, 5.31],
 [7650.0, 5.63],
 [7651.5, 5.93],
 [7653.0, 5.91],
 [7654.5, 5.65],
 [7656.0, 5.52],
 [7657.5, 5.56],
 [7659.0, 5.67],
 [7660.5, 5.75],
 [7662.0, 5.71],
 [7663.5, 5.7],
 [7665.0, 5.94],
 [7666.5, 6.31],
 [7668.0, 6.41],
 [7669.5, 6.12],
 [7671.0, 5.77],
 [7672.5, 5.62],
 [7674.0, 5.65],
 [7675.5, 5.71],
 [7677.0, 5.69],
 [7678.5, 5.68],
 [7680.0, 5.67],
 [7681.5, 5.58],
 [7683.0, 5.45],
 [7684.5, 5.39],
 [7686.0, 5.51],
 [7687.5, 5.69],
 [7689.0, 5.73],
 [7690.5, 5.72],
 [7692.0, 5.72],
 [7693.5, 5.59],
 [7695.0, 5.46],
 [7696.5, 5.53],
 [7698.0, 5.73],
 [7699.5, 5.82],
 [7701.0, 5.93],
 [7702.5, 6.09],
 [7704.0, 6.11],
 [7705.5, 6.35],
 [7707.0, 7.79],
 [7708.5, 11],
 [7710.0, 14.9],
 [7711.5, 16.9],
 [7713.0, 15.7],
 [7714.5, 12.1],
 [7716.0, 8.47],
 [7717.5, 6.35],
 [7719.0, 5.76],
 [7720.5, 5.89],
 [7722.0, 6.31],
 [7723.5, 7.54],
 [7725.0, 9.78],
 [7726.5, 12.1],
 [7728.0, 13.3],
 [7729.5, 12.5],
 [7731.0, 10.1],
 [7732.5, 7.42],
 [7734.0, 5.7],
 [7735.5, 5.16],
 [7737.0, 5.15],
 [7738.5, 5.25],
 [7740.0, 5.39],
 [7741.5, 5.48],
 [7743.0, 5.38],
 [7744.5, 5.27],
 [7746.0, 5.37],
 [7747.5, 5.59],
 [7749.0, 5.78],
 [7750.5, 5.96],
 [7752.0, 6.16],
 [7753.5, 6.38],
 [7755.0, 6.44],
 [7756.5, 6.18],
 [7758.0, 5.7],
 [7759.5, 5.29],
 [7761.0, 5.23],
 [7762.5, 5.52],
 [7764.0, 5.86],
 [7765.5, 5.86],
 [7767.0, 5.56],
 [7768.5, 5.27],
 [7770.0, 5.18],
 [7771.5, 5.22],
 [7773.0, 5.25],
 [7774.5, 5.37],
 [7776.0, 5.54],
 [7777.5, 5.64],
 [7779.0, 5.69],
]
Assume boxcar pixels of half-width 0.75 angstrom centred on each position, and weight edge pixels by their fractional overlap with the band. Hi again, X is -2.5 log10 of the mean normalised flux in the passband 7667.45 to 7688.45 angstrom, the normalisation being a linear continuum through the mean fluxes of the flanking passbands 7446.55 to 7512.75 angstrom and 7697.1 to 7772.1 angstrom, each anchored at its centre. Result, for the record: 0.21 mag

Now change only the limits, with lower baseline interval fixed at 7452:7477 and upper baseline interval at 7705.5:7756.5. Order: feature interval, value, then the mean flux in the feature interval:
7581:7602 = 0.24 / 5.38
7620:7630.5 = 0.22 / 5.75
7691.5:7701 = 0.34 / 5.66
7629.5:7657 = 0.33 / 5.34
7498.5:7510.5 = 0.02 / 5.79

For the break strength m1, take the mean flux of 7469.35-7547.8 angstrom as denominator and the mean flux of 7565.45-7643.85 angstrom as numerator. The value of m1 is 0.56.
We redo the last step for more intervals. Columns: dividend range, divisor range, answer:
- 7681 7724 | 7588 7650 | 1.36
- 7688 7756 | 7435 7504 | 1.33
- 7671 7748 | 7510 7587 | 0.67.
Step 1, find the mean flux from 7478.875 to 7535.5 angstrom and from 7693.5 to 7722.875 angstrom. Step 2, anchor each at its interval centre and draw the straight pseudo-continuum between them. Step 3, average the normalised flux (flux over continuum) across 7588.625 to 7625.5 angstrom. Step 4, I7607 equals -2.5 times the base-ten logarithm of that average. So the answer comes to 0.46 mag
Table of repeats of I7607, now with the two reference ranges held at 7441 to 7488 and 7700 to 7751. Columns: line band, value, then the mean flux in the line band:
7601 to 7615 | 0.18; 5.88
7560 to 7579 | -0.05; 6.86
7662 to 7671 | 0.23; 6.04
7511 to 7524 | -0.20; 7.31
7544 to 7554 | 0.14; 5.61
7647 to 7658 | 0.30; 5.61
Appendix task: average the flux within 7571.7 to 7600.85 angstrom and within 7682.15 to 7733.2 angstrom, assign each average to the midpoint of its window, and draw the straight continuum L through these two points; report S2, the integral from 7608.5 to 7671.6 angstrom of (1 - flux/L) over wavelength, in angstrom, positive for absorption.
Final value 9.5 angstrom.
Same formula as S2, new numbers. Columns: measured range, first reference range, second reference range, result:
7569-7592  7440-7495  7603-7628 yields 0.3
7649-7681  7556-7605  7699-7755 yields 7.1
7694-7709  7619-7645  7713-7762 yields 0.2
